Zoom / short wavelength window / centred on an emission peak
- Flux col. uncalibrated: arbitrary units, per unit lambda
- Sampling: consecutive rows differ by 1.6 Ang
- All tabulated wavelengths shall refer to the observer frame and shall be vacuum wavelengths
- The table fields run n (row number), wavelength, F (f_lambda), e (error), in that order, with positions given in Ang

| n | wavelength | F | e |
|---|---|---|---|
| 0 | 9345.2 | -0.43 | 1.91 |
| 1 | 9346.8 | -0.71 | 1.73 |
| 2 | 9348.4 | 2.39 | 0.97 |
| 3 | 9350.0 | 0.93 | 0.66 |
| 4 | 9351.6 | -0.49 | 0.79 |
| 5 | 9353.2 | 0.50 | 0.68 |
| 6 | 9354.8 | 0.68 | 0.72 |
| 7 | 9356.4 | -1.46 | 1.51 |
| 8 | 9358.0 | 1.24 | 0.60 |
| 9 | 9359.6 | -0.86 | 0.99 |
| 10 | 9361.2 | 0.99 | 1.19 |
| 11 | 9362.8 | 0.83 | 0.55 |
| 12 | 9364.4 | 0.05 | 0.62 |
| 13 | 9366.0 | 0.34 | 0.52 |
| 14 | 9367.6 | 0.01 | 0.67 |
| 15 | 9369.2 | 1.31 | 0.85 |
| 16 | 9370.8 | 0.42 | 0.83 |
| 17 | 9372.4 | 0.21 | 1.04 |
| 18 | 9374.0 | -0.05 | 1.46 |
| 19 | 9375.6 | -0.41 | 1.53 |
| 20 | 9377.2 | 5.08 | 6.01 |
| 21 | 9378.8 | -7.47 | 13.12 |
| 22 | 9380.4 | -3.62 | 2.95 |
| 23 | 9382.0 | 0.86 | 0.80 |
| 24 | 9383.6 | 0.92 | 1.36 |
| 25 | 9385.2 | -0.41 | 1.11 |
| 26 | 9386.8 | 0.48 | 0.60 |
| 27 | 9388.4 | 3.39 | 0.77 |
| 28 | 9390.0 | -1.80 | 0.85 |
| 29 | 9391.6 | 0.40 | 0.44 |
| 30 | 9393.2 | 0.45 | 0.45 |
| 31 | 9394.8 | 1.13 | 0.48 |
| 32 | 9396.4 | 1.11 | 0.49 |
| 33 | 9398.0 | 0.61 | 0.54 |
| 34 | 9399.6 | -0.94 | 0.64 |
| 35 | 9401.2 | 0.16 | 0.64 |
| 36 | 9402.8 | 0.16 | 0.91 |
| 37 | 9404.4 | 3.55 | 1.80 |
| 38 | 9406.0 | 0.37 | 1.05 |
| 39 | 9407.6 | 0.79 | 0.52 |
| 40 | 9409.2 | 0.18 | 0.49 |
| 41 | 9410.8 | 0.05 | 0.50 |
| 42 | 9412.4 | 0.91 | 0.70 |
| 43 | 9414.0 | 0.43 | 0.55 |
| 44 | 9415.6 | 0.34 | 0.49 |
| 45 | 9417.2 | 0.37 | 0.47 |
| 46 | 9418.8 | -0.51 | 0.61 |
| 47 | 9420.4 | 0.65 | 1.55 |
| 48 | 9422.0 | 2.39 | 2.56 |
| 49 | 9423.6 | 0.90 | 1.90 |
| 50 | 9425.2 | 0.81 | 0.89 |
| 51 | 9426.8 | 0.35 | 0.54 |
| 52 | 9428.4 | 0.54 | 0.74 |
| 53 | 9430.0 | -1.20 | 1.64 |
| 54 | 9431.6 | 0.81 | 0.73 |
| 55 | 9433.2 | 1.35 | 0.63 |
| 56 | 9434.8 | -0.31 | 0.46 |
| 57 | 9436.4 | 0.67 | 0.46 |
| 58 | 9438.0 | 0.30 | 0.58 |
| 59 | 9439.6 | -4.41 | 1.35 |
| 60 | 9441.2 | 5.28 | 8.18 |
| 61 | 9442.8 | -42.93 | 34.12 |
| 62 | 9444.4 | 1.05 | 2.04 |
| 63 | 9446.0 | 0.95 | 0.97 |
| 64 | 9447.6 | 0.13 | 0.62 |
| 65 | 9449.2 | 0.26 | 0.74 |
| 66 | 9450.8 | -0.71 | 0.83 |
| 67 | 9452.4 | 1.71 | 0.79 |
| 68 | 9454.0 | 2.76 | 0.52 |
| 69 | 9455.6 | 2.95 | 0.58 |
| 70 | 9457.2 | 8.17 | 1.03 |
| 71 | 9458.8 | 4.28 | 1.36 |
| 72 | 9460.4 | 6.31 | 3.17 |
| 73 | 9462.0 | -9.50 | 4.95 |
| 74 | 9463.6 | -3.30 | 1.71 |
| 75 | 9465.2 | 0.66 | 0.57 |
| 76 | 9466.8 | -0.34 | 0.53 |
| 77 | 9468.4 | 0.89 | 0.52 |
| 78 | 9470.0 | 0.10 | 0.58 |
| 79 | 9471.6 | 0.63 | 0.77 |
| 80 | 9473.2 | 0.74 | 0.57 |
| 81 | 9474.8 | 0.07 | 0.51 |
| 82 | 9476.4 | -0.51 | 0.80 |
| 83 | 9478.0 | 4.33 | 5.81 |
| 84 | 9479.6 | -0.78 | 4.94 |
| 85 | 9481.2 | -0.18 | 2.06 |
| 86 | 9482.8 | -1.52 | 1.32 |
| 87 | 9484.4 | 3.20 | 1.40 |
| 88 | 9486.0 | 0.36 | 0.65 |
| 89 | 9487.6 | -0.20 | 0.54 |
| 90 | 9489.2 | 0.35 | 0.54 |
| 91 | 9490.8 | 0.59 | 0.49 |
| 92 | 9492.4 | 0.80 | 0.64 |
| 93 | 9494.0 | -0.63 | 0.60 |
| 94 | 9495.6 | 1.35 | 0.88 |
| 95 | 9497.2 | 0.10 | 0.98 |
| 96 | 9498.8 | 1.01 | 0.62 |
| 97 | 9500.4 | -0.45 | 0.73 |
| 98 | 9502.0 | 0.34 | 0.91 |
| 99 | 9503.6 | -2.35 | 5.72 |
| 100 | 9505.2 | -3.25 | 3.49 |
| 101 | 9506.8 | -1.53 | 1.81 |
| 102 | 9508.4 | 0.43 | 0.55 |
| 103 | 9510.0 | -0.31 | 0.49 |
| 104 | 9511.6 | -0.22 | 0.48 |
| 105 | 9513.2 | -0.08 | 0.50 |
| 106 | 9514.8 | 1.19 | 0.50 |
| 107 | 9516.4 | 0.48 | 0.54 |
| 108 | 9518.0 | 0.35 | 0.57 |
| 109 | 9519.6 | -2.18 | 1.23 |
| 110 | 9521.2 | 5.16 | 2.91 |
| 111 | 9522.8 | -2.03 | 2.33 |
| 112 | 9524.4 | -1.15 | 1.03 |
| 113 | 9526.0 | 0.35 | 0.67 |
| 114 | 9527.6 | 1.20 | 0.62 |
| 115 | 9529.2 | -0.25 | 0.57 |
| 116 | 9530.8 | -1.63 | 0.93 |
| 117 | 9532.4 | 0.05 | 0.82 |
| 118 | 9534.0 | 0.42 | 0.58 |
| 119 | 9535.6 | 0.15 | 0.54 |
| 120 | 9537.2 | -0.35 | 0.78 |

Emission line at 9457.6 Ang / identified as H-beta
